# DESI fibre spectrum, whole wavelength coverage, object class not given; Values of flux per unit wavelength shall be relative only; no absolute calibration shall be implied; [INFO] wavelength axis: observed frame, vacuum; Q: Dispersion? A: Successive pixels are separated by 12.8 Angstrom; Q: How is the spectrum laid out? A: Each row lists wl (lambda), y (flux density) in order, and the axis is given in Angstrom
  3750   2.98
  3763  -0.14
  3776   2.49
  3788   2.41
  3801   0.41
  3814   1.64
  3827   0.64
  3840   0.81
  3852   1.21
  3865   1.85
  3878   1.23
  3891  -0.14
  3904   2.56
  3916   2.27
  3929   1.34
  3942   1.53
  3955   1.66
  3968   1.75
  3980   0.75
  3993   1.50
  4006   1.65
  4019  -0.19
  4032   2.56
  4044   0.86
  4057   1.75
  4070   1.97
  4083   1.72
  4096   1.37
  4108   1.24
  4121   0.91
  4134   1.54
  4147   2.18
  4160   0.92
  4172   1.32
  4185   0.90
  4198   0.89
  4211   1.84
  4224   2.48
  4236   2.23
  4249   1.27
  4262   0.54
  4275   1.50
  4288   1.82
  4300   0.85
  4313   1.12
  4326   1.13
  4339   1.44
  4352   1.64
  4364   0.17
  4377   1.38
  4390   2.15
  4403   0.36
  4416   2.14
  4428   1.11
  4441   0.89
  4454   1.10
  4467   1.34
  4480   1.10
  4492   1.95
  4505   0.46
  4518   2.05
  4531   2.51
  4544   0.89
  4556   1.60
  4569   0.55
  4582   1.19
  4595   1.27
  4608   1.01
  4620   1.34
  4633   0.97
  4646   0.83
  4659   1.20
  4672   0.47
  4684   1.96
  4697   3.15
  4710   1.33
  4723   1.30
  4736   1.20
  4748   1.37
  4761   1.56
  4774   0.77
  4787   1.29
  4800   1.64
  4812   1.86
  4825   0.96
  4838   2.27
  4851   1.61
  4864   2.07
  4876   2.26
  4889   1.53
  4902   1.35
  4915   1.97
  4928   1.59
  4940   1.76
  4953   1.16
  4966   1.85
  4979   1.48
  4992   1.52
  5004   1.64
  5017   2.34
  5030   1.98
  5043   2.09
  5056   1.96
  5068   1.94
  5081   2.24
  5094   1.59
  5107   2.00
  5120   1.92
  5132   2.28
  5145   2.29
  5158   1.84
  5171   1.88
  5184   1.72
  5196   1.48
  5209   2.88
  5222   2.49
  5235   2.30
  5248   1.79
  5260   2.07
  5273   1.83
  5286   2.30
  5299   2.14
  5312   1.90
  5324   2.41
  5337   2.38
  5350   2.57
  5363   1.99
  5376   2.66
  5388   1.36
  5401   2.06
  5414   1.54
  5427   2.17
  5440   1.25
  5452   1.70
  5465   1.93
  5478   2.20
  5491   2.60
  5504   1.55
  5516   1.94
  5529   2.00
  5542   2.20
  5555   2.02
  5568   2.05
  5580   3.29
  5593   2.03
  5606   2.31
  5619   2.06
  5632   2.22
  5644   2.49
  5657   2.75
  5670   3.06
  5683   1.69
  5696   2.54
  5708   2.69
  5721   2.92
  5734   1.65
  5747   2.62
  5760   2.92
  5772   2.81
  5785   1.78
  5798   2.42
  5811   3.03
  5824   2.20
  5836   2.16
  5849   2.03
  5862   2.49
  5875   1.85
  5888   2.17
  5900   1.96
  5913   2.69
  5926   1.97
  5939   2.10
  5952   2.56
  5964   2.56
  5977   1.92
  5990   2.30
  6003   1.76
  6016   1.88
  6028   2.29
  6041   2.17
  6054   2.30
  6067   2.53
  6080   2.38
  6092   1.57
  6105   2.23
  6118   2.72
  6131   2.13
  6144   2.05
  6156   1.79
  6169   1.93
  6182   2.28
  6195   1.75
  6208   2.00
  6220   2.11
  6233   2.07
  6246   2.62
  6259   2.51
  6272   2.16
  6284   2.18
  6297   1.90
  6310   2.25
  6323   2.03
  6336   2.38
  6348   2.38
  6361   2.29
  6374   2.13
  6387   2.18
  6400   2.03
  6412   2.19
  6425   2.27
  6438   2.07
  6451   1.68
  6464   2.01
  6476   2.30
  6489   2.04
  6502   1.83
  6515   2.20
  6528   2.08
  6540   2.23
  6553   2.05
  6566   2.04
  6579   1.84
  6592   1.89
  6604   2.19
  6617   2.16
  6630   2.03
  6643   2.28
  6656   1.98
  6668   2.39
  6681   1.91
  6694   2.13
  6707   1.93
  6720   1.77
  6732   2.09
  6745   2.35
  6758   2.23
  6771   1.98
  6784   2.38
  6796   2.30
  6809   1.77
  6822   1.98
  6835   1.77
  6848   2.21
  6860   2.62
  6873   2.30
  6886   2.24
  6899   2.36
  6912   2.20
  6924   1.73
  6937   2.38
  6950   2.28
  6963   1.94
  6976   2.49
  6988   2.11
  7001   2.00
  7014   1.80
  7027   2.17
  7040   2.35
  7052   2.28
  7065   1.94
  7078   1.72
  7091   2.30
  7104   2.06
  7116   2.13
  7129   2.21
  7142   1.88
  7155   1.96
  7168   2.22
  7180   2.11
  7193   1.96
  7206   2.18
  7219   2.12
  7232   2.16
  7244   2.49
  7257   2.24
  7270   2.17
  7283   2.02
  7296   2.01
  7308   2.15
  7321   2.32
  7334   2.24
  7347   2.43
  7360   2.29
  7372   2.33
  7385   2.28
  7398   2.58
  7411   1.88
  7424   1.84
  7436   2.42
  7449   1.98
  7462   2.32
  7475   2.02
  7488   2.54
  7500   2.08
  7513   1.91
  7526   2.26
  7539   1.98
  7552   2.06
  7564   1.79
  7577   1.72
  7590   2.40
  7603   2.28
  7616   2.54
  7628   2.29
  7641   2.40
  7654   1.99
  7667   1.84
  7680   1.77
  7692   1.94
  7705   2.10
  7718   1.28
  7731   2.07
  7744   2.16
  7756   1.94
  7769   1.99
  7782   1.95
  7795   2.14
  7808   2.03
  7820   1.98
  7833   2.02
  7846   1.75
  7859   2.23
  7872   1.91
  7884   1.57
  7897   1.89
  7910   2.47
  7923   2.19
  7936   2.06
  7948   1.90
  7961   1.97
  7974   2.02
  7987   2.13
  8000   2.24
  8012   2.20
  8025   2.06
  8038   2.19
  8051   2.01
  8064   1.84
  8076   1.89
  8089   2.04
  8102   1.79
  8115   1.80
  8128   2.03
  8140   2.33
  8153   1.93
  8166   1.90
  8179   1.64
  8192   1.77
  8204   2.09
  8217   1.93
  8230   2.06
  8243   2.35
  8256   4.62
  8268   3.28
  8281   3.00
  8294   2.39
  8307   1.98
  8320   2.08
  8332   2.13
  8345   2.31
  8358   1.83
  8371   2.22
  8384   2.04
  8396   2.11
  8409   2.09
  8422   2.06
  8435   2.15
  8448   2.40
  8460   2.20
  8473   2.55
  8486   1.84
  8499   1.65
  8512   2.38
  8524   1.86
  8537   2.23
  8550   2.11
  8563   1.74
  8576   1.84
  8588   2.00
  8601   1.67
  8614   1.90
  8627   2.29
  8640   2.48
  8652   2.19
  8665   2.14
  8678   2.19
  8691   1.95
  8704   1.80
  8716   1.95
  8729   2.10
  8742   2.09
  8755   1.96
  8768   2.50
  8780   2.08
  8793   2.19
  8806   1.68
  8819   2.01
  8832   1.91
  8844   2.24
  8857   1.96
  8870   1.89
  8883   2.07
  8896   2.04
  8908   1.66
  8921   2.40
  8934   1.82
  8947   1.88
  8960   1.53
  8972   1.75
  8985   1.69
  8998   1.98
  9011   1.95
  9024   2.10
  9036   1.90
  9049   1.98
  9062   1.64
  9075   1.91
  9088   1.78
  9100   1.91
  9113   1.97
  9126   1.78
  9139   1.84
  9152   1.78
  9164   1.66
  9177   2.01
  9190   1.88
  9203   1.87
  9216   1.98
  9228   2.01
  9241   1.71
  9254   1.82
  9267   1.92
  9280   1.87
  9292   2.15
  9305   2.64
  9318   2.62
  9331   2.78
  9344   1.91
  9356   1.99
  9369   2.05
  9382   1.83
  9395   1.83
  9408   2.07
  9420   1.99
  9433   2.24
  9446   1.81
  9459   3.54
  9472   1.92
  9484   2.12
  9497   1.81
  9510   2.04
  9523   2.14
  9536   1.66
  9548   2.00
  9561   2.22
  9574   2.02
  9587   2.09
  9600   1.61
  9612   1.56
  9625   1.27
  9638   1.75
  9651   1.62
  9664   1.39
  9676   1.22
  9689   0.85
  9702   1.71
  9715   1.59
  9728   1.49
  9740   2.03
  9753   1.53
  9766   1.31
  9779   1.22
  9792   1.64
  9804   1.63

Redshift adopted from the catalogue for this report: 0.26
